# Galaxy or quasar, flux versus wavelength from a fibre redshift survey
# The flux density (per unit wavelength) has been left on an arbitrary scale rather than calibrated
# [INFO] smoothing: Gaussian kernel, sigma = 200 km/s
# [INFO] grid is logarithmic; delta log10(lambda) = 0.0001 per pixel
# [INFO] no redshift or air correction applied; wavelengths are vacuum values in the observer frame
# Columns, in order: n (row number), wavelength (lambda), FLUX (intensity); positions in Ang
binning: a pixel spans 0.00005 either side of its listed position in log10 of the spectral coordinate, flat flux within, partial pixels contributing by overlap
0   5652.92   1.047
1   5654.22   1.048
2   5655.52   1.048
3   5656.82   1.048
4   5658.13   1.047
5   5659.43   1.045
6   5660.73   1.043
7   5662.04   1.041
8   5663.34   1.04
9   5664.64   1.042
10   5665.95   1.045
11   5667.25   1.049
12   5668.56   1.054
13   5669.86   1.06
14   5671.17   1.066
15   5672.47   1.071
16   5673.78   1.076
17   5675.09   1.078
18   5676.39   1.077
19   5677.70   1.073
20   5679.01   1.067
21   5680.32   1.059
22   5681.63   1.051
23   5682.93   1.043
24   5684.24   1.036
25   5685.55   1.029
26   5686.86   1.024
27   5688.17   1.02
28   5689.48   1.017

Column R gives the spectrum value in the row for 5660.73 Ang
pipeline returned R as 1.043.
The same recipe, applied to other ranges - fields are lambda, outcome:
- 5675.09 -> 1.078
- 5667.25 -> 1.049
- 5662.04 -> 1.041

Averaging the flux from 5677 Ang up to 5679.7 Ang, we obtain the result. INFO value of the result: 1.07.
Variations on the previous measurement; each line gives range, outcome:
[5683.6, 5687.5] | 1.03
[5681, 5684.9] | 1.04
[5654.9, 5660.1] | 1.05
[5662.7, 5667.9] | 1.04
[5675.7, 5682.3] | 1.07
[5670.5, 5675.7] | 1.07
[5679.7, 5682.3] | 1.06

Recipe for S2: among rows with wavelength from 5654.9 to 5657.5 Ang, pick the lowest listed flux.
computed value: 1.048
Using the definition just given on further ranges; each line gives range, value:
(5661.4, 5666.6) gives 1.04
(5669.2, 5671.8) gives 1.06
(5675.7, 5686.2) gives 1.029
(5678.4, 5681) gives 1.059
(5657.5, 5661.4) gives 1.043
